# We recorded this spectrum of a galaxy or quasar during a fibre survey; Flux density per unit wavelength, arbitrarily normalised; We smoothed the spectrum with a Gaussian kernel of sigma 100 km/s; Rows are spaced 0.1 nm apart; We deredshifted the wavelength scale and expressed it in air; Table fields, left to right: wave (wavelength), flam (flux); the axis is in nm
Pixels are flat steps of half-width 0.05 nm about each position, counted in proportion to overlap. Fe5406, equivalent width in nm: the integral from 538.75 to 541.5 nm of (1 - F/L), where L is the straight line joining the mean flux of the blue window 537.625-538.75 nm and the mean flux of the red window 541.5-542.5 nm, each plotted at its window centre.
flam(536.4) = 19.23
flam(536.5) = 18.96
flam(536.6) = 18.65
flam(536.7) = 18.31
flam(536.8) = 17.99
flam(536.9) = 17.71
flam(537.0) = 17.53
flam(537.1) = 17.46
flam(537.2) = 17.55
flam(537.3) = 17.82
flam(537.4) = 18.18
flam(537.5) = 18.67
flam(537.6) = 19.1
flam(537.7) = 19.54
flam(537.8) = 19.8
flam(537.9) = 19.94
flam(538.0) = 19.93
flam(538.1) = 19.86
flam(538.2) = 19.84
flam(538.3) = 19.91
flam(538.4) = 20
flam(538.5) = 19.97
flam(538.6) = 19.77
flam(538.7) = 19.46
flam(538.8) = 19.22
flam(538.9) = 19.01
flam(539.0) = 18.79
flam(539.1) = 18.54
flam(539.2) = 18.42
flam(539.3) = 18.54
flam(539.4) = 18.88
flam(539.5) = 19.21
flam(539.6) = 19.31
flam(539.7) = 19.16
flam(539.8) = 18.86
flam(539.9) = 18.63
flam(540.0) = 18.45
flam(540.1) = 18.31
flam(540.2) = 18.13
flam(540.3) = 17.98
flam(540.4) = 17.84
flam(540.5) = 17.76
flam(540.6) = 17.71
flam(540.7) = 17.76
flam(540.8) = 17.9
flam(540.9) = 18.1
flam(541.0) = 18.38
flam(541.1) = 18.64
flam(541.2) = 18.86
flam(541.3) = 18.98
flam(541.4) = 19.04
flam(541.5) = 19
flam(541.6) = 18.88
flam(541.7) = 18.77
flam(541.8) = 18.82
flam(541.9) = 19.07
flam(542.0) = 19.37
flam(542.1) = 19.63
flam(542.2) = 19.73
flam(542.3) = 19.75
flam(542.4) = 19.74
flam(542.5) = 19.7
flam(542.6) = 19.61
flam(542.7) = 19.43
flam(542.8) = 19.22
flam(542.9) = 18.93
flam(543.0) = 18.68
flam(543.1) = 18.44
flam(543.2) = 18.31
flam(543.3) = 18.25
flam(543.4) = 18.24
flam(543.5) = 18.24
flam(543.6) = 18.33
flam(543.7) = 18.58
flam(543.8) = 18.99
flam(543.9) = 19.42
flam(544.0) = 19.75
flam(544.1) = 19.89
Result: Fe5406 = 0.142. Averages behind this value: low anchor 19.8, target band 18.5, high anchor 19.3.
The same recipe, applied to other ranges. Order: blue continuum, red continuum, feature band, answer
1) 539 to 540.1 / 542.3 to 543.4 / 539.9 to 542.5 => 0.03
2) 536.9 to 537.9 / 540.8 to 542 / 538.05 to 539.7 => -0.06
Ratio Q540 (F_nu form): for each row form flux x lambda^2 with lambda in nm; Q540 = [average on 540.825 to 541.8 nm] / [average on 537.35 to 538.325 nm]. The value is 0.97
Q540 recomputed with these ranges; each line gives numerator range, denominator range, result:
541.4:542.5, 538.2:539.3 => 1.01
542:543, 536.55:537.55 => 1.10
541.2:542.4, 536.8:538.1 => 1.05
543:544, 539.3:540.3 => 1.01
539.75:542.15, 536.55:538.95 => 0.99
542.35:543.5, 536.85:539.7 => 1.01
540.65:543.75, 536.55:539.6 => 1.01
